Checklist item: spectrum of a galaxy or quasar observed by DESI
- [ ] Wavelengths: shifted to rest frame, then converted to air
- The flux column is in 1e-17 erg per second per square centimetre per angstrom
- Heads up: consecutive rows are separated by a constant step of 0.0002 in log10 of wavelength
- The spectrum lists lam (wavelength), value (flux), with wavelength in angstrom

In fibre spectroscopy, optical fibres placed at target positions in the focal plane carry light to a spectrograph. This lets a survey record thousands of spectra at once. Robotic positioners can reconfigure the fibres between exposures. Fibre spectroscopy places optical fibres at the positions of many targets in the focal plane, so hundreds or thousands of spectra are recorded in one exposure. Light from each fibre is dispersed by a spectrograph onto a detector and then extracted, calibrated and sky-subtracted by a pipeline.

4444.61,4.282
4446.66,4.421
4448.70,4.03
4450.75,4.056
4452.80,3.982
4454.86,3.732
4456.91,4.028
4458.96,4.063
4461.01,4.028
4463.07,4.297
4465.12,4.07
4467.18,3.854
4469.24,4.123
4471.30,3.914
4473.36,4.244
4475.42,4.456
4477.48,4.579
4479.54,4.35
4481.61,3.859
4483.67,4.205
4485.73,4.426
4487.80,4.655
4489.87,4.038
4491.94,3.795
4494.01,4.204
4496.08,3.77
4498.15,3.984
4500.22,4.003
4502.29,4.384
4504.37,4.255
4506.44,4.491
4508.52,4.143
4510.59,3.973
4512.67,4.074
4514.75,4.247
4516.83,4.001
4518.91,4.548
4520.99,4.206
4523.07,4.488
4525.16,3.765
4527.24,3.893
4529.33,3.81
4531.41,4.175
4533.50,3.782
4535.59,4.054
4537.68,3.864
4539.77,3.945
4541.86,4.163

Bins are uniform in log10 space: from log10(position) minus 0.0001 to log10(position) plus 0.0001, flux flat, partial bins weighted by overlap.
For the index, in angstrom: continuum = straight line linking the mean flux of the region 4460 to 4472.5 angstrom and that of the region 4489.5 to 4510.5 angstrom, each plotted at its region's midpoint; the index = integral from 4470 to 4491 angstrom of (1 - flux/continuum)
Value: -1.0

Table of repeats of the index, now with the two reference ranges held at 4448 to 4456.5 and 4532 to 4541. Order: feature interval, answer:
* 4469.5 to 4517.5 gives -2.9 angstrom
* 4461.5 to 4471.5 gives -0.3 angstrom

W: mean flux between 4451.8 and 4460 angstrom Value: 3.95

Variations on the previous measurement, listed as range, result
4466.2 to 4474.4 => 4.03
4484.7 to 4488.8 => 4.54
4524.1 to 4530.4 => 3.83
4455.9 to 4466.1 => 4.1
